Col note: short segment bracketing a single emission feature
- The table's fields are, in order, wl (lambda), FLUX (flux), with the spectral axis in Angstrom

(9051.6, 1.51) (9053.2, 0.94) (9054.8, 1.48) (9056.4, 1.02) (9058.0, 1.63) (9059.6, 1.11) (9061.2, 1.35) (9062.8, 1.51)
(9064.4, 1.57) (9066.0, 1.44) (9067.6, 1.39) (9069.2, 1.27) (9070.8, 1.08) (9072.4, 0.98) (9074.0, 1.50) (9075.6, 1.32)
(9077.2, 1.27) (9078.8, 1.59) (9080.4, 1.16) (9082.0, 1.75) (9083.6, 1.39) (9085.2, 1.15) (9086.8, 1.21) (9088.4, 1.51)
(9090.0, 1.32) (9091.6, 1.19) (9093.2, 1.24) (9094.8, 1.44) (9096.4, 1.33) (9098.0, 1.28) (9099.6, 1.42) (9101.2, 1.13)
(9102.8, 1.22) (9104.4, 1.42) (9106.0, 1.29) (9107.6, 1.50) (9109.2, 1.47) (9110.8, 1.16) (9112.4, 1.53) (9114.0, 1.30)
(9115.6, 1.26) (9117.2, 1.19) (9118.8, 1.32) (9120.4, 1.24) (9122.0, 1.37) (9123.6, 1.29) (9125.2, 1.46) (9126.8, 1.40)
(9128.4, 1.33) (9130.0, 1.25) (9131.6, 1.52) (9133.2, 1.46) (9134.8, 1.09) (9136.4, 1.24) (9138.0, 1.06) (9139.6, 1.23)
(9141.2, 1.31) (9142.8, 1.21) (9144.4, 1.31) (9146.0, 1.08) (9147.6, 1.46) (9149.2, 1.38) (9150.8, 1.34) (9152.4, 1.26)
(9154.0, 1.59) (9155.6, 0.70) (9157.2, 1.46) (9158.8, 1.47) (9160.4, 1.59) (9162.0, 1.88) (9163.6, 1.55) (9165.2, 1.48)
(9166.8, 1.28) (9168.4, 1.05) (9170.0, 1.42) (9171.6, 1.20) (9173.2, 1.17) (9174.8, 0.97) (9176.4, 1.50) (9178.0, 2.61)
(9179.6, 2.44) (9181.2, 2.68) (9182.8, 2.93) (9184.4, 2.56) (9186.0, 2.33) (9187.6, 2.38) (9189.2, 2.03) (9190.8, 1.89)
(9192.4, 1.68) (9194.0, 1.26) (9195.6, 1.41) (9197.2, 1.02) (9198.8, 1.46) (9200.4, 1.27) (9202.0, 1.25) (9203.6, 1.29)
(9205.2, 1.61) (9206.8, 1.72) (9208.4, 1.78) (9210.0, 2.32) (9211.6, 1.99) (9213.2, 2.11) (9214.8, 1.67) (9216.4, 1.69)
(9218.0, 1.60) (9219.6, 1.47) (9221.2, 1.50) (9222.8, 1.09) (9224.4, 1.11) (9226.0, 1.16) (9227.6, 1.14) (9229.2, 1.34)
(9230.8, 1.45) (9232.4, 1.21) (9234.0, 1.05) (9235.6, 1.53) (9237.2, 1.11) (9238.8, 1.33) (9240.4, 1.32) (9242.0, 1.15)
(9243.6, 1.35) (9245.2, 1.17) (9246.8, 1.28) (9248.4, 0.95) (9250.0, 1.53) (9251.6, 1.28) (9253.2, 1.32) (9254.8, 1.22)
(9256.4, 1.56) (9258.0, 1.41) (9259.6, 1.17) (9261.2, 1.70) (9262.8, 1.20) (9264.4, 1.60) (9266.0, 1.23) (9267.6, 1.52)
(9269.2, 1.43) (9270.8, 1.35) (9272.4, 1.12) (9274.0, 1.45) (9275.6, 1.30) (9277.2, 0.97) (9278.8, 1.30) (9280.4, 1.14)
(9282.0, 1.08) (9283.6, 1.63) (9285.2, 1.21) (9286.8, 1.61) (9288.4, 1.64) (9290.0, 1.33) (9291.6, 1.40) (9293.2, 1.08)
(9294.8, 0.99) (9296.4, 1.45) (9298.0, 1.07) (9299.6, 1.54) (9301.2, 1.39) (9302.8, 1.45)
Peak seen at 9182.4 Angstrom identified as H-alpha 6563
